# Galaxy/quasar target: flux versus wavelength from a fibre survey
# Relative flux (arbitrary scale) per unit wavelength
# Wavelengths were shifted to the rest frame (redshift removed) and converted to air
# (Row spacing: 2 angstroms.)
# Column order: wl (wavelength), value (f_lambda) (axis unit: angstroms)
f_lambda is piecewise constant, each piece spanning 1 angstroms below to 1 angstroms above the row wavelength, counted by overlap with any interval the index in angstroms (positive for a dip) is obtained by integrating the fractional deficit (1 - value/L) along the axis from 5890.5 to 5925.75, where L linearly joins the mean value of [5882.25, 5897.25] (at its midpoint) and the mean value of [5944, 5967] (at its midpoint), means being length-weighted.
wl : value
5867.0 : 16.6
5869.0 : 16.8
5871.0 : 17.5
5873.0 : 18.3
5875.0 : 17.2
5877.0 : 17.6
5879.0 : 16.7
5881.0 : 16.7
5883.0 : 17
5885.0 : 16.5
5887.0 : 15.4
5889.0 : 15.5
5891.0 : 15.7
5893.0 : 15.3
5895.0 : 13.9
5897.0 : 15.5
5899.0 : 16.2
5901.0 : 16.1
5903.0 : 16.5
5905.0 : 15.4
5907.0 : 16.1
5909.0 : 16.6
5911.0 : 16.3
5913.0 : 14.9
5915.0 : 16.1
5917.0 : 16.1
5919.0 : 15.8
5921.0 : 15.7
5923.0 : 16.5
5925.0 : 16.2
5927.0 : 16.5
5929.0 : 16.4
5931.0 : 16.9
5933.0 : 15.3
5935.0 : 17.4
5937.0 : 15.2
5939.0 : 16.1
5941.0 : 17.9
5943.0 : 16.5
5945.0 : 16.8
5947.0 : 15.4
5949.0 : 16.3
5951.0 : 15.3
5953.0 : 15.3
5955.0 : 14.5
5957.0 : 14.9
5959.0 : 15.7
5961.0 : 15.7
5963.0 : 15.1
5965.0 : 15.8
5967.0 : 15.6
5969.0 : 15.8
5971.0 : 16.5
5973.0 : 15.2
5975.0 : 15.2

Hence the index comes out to -0.6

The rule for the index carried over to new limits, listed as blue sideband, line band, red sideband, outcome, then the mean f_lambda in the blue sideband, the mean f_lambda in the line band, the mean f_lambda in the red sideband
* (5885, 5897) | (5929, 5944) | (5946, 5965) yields -1.09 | 15.3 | 16.5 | 15.4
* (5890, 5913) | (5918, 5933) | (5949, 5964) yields -0.65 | 15.7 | 16.2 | 15.3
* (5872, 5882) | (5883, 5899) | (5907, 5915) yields 1.15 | 17.3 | 15.6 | 16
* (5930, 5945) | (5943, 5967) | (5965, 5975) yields 0.76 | 16.5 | 15.6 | 15.7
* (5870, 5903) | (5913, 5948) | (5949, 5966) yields -1.17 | 16.3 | 16.2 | 15.3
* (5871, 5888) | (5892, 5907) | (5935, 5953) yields 1.01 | 17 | 15.6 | 16.2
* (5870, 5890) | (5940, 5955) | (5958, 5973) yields -0.14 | 16.8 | 16.1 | 15.7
